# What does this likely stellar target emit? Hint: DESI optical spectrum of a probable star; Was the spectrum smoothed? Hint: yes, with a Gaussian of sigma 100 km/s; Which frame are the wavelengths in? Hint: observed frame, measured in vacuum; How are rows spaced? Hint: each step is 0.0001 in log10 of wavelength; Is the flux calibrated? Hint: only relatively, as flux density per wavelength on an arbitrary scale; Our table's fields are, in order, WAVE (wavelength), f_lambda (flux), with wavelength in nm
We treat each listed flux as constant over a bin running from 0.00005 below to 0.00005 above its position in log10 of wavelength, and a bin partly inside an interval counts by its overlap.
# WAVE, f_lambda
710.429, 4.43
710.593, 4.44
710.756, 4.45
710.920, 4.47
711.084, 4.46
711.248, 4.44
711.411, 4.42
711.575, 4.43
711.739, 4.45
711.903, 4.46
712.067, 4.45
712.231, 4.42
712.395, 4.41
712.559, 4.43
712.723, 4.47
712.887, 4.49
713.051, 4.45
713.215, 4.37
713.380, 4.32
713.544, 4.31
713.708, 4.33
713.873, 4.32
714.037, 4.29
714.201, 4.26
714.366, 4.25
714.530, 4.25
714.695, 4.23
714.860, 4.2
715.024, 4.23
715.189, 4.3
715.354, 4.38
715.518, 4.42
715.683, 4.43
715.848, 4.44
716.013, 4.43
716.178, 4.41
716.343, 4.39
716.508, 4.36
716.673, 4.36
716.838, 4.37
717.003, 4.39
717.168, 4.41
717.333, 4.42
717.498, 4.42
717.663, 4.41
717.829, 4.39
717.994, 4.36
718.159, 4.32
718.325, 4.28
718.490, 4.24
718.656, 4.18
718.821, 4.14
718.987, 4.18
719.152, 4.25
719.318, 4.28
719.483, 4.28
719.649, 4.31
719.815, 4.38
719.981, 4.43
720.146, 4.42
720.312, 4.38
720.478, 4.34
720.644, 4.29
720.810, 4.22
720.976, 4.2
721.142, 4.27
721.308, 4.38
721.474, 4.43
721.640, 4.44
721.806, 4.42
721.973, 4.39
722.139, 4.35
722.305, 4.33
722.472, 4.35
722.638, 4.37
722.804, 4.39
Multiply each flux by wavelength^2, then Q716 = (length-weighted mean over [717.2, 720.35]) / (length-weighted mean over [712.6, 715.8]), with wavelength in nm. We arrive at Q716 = 1.01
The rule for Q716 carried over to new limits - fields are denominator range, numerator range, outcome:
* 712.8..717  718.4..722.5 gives 1.01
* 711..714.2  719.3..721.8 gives 1.01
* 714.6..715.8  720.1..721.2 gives 1.01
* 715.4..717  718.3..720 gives 0.98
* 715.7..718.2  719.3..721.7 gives 1.00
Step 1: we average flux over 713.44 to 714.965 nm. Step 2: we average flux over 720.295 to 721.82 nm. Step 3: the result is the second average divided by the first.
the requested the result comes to 1.0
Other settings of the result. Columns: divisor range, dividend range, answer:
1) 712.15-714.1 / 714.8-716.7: 1.00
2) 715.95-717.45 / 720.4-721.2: 0.97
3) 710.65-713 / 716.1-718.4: 0.98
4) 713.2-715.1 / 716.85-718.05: 1.03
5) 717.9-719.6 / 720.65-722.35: 1.02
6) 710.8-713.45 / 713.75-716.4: 0.98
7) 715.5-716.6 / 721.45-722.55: 0.99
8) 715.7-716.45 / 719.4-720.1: 0.99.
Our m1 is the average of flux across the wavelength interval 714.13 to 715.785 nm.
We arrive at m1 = 4.3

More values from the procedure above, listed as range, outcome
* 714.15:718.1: 4.35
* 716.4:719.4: 4.32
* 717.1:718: 4.41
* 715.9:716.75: 4.39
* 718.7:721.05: 4.29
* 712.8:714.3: 4.35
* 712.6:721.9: 4.34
